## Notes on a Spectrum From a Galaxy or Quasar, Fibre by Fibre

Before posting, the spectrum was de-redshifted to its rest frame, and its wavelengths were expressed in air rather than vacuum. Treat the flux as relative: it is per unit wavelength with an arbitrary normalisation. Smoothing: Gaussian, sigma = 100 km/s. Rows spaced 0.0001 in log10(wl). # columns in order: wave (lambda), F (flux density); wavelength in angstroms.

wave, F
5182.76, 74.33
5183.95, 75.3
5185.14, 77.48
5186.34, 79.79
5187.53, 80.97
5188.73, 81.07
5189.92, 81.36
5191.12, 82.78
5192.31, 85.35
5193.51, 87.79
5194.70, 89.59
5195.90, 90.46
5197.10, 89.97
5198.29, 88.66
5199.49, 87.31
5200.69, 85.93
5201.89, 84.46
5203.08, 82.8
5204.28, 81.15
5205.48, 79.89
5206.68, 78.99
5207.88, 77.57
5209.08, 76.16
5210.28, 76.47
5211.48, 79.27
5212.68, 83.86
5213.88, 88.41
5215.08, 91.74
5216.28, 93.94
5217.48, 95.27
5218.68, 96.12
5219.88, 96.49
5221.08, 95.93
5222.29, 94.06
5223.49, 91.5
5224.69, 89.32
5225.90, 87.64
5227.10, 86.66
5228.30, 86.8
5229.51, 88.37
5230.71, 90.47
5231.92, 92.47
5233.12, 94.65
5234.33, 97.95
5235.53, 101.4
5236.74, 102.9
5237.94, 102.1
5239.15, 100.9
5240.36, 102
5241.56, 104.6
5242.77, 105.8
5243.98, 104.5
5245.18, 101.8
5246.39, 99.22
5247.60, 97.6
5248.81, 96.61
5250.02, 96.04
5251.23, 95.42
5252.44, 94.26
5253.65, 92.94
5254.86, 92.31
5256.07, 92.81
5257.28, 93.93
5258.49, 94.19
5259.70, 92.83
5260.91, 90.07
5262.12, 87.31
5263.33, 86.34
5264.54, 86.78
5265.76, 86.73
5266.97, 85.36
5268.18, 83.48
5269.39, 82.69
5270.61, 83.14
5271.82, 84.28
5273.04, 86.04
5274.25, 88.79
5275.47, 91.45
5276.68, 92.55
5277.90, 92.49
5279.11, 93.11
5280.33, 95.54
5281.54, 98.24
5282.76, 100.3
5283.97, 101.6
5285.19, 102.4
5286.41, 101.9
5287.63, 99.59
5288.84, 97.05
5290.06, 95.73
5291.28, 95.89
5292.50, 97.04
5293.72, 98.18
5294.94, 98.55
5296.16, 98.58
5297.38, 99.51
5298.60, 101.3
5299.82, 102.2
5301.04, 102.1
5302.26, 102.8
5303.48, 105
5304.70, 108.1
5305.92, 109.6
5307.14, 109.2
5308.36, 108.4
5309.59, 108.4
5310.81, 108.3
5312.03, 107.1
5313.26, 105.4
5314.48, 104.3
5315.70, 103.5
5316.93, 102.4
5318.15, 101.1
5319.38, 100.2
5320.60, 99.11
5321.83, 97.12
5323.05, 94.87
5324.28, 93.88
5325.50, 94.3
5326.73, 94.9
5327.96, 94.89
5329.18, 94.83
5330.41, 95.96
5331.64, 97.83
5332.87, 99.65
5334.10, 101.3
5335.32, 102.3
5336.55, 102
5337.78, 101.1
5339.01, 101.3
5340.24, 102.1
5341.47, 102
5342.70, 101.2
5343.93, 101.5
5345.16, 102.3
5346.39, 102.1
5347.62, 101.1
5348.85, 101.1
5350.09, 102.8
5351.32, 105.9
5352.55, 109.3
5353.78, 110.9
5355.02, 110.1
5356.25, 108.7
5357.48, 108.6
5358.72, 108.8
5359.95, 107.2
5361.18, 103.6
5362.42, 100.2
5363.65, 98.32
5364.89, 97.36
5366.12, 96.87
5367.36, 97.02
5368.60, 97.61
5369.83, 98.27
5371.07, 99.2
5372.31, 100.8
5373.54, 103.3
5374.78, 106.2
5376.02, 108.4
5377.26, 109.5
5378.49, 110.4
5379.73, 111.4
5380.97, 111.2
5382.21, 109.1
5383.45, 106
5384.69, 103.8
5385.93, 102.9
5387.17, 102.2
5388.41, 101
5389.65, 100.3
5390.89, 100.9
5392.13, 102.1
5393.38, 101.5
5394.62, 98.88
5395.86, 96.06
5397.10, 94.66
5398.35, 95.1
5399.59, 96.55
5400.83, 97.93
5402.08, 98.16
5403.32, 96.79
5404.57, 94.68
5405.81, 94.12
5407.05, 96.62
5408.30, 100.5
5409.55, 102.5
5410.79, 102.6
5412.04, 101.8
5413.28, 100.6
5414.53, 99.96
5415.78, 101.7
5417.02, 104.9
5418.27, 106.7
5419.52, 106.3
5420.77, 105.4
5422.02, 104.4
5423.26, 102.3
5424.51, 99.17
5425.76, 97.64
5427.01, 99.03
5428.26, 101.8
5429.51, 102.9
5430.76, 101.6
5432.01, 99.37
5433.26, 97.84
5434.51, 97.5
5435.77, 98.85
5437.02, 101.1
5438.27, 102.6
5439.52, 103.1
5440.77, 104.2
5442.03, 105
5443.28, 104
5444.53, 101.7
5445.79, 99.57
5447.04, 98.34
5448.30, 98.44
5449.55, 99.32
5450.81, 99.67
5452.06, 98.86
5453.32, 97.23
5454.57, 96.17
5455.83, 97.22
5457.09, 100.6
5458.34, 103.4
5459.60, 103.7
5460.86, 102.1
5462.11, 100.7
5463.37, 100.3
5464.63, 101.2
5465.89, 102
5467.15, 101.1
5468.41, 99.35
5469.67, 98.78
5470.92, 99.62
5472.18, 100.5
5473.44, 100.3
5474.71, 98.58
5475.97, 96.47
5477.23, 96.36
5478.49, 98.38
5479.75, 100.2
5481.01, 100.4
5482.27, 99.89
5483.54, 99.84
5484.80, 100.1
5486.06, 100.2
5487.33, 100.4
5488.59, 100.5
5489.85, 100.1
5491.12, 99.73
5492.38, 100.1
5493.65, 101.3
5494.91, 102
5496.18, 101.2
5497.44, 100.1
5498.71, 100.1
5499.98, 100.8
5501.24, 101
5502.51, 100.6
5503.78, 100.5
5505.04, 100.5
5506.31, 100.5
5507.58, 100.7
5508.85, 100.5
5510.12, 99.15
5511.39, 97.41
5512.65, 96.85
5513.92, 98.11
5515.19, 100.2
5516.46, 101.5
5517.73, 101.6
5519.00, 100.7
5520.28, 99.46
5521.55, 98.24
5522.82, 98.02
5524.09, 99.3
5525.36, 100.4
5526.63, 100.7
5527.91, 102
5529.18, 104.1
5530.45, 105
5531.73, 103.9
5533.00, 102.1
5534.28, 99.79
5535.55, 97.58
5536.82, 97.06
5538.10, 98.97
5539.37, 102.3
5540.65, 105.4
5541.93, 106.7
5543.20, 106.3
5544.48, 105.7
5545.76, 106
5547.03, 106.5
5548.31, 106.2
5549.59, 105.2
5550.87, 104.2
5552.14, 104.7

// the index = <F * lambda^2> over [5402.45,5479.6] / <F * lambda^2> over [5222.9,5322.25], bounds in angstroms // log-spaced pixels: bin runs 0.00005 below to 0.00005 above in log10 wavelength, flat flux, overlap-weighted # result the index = 1.10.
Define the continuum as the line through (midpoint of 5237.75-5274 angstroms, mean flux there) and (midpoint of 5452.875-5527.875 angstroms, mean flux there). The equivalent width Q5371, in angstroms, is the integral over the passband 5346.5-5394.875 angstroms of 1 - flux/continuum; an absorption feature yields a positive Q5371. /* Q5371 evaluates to -3.7 angstroms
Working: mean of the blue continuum 93.2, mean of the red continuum 100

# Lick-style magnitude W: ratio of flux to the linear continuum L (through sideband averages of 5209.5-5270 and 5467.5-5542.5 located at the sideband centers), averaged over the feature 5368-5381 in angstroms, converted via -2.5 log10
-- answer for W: -0.09 mag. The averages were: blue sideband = 93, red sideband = 100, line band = 105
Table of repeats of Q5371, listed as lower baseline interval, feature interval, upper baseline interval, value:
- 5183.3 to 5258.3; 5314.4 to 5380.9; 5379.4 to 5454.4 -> -3.23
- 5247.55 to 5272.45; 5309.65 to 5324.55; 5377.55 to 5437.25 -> -1.18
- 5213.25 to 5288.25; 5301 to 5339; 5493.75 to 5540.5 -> -2.38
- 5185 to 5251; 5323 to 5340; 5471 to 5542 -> -0.67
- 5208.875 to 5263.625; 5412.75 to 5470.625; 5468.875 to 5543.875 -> -1.31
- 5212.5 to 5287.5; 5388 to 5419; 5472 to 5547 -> -0.52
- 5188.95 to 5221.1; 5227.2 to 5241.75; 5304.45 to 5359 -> -1.07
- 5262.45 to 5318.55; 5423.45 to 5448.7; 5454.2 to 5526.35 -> -0.35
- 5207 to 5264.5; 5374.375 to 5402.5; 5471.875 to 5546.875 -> -1.59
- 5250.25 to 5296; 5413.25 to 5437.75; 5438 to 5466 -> -0.46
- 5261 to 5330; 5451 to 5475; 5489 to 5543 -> -0.06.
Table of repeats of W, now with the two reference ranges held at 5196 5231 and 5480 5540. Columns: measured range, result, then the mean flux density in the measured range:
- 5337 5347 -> -0.10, 102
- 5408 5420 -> -0.07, 103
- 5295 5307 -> -0.14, 103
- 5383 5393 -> -0.08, 102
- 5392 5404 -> -0.02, 97.5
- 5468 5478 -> 0.00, 98.8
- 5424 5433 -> -0.04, 100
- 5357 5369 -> -0.09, 101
